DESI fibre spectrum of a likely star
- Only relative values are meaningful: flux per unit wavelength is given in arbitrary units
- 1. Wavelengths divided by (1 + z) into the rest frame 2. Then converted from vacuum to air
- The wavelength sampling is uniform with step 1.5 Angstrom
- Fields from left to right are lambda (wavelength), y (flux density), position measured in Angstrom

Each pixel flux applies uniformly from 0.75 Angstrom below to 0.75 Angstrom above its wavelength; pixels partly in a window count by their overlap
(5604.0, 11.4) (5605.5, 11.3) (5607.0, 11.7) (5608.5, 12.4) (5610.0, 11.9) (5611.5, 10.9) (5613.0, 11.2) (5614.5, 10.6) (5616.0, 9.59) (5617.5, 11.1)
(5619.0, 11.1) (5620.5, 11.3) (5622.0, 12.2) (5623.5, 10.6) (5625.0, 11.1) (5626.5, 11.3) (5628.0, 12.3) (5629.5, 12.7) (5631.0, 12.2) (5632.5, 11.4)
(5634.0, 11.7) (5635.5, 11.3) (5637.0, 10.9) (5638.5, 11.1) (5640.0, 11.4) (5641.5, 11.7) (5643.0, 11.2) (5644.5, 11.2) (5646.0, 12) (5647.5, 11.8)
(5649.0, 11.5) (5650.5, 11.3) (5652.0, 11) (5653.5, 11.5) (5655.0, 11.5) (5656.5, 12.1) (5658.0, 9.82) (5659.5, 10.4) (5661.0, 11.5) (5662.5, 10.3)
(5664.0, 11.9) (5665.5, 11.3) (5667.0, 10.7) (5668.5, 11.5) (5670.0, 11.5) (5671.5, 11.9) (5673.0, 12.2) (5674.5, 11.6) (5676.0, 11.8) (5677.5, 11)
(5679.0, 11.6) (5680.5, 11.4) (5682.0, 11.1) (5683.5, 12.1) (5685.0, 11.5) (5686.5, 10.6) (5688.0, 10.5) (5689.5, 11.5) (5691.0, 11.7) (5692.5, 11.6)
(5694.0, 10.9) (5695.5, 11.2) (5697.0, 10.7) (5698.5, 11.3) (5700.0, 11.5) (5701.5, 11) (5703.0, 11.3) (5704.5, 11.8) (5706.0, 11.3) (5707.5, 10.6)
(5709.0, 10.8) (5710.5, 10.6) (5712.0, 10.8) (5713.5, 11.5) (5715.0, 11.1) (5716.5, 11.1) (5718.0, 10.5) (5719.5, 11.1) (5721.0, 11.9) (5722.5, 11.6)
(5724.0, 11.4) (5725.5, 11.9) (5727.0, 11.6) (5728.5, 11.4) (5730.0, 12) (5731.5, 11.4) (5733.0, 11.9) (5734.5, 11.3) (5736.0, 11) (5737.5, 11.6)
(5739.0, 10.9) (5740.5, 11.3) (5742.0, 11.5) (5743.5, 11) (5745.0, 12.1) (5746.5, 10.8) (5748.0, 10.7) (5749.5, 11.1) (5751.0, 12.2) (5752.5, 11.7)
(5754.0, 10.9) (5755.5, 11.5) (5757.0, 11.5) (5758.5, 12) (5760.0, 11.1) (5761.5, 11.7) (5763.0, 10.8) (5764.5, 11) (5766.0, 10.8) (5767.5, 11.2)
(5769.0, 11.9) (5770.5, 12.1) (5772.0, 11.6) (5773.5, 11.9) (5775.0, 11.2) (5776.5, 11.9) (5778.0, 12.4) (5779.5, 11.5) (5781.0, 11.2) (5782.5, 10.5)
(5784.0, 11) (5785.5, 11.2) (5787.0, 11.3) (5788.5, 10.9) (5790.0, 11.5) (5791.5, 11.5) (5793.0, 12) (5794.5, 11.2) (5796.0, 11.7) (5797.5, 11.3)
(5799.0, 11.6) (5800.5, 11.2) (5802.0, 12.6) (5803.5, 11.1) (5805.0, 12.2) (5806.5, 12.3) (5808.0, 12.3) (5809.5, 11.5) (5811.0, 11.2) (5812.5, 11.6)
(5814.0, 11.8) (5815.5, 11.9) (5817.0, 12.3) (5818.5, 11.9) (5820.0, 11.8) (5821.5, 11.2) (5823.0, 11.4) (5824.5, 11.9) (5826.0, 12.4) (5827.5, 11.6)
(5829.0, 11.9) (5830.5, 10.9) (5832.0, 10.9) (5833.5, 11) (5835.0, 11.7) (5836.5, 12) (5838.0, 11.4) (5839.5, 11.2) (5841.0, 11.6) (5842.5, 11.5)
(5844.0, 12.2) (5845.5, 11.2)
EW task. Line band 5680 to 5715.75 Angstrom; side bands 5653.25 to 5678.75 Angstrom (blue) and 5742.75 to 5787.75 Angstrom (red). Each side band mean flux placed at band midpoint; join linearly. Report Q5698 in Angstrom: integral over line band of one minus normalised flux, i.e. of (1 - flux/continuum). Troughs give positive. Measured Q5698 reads 0.5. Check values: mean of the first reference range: 11.3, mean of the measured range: 11.2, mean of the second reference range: 11.4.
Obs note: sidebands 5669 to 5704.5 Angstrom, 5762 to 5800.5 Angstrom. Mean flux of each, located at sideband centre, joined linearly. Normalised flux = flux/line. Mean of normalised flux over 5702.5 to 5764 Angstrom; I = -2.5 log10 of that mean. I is 0.01 mag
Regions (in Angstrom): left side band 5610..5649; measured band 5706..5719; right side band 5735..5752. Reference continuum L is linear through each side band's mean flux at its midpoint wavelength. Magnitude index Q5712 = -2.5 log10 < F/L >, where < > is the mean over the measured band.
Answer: 0.04 mag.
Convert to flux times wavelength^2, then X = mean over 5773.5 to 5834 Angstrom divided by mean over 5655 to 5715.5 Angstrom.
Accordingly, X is 1.1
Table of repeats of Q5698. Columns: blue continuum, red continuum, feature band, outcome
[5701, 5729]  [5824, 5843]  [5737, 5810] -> -0.58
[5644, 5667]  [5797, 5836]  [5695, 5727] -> 0.57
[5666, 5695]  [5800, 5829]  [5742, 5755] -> 0.31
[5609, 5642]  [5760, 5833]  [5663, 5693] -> -0.07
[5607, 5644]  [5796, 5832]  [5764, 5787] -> 0.44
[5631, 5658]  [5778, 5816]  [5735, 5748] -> 0.29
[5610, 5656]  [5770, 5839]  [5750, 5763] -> 0.01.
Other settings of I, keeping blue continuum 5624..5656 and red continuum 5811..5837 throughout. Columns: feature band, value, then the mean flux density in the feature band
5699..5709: 0.03 mag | 11.2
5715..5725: 0.03 mag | 11.3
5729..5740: 0.01 mag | 11.4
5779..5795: 0.03 mag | 11.3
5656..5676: 0.02 mag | 11.3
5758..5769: 0.03 mag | 11.3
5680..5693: 0.02 mag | 11.3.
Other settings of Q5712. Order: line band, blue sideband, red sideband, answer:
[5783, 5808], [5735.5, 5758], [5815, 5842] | -0.01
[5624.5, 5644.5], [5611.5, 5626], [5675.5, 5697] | -0.05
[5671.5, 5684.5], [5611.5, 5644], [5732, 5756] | -0.03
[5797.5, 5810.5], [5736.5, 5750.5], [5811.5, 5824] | -0.02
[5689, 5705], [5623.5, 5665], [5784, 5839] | 0.01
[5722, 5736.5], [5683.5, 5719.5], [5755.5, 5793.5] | -0.03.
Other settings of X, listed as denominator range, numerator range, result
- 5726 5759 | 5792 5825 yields 1.05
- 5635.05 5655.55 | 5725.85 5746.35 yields 1.04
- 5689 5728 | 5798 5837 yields 1.08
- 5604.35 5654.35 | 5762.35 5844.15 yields 1.08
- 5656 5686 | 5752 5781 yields 1.05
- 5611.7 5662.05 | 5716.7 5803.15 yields 1.05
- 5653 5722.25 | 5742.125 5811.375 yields 1.05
